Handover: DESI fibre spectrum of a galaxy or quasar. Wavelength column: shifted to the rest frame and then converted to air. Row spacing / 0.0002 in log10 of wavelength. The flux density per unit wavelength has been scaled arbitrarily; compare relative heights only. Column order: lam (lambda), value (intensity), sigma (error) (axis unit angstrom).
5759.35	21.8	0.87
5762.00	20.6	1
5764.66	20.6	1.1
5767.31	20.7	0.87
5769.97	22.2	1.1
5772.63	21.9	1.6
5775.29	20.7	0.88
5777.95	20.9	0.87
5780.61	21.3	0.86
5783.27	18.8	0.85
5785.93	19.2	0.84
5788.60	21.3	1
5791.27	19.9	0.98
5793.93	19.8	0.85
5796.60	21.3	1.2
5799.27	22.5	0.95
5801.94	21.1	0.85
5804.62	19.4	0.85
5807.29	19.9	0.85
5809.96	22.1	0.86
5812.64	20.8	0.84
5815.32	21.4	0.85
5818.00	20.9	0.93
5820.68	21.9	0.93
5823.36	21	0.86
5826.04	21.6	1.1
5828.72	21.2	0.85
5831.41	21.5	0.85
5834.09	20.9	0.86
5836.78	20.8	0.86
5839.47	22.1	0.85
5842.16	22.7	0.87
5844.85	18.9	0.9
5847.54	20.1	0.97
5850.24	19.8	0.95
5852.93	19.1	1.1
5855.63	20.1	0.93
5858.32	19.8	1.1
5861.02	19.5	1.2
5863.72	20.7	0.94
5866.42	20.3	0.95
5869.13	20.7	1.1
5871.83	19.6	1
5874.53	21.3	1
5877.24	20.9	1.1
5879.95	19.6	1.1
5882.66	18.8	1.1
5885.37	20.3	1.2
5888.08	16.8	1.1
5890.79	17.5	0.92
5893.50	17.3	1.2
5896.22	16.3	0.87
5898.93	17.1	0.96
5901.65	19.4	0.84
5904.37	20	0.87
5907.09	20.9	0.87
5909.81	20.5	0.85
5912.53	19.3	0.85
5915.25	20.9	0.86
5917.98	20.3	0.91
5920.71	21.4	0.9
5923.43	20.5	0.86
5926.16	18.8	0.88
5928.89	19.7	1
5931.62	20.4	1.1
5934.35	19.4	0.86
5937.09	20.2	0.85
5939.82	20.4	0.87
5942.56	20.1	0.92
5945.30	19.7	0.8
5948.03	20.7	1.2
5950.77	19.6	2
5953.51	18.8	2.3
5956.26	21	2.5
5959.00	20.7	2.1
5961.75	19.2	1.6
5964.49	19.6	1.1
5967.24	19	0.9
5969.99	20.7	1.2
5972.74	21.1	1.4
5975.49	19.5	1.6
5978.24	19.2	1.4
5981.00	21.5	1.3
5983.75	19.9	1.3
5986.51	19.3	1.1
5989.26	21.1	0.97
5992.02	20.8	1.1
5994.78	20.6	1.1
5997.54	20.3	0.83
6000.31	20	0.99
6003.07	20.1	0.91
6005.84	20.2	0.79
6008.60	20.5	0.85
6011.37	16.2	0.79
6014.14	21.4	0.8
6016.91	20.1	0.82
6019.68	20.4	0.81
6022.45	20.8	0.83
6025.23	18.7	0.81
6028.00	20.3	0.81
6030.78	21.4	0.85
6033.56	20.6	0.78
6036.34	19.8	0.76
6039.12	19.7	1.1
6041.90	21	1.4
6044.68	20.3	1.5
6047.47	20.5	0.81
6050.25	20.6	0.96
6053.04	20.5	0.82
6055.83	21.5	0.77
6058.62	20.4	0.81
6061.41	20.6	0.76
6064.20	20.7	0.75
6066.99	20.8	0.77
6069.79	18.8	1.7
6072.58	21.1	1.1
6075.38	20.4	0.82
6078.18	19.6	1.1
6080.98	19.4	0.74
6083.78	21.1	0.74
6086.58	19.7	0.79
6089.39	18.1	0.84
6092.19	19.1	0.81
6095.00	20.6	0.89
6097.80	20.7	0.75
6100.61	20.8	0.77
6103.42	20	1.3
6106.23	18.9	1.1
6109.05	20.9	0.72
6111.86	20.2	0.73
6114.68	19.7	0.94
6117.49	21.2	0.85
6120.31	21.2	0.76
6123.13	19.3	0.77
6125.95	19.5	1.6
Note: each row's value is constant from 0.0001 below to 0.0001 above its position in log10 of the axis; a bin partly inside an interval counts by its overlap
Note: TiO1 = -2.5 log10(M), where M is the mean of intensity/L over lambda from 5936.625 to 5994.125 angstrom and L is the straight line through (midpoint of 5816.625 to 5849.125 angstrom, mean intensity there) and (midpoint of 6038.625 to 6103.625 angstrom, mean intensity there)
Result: 0.03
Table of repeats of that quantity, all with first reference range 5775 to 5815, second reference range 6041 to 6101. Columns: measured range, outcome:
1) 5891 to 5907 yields 0.13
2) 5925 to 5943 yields 0.03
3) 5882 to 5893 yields 0.13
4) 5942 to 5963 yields 0.02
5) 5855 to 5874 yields 0.02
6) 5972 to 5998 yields 0.00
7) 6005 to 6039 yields 0.02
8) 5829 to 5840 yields -0.04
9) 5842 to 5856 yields 0.04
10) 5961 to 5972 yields 0.04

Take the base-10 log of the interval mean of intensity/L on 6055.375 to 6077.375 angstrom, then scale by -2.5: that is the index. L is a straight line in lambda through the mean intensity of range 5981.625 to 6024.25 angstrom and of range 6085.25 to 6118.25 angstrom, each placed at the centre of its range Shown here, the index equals -0.02 mag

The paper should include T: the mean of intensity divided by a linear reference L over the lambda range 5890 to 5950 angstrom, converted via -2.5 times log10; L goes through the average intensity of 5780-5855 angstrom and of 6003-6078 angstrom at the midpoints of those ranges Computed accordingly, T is 0.05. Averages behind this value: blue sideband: 20.7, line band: 19.6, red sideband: 20.3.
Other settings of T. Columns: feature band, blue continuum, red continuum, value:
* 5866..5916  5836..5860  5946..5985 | 0.05 mag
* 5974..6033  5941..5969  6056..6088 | 0.00 mag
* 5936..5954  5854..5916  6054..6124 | -0.02 mag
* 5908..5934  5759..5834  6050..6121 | 0.02 mag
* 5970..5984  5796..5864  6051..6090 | 0.01 mag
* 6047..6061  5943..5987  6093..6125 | -0.03 mag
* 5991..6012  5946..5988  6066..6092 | 0.00 mag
